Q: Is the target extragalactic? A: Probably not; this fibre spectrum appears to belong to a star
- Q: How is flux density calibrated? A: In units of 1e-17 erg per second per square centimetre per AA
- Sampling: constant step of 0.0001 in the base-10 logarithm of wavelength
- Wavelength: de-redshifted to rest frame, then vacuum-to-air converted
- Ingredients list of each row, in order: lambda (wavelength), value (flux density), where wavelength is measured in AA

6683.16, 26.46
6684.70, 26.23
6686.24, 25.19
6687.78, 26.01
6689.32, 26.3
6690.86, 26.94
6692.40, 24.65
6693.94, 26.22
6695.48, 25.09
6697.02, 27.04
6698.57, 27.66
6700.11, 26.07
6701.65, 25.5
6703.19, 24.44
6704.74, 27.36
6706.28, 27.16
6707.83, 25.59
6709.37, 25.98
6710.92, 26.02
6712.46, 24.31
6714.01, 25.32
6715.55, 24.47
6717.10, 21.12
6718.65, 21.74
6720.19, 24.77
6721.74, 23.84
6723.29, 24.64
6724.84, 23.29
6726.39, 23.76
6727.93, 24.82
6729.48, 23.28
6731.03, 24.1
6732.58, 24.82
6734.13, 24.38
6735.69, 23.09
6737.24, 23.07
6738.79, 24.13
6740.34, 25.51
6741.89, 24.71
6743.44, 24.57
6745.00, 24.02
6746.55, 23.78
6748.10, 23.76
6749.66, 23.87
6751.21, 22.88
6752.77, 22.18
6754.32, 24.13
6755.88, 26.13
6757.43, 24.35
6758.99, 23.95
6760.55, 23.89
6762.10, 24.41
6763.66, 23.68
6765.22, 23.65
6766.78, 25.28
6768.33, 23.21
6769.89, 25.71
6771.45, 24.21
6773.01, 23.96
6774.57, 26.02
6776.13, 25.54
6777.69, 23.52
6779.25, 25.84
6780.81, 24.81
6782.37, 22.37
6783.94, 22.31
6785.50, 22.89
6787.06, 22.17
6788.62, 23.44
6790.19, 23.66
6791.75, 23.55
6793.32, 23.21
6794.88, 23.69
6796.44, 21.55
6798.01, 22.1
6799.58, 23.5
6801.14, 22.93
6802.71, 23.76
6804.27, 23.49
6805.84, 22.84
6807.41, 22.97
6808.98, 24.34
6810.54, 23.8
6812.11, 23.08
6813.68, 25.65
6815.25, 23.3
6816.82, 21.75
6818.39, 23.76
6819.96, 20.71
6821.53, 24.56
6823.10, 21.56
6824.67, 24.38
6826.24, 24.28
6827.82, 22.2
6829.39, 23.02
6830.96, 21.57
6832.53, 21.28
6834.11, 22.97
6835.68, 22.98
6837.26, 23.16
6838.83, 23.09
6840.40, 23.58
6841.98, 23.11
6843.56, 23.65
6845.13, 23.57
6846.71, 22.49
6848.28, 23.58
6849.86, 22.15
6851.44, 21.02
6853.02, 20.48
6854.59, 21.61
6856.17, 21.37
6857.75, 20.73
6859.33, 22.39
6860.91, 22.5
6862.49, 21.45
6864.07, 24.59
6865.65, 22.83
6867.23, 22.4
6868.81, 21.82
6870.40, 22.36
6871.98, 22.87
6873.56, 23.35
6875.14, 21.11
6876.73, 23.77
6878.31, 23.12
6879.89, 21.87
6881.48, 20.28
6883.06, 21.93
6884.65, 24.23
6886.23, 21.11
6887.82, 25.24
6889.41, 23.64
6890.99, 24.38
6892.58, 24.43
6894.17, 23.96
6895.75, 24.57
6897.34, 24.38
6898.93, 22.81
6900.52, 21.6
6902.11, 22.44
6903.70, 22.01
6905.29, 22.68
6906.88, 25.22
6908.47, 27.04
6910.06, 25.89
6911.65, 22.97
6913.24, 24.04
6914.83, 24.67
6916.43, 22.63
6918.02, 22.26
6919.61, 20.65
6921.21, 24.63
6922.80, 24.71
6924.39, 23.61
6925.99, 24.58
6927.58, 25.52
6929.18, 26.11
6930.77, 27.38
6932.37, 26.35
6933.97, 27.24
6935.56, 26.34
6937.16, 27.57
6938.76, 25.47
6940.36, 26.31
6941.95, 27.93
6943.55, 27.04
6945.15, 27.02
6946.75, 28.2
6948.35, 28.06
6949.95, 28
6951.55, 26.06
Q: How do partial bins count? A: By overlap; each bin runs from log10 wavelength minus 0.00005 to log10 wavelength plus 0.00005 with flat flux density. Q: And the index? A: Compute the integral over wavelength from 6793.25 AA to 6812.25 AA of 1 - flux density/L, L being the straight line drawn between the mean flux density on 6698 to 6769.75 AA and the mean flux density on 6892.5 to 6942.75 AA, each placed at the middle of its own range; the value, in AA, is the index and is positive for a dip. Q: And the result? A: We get 1.02 AA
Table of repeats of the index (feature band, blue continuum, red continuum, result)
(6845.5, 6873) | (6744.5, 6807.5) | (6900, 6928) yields 1.8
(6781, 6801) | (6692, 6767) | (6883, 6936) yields 1.2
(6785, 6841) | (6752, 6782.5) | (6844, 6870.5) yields 0.5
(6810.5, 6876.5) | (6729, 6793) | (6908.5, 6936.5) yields 4.7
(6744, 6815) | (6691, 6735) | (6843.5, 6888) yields 0.1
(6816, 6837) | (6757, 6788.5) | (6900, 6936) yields 1.3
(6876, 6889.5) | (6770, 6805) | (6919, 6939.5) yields 1.1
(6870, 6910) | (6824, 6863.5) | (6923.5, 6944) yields 1.9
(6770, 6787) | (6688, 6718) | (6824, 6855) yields -0.1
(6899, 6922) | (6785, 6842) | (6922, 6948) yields 2.0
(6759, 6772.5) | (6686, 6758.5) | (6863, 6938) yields 0.1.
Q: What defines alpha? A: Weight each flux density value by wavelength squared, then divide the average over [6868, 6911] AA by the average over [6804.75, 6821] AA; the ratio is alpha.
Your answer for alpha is 1.02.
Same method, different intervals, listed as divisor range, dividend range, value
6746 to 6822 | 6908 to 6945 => 1.11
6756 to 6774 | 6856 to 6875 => 0.95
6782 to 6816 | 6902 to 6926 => 1.06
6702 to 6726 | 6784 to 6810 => 0.96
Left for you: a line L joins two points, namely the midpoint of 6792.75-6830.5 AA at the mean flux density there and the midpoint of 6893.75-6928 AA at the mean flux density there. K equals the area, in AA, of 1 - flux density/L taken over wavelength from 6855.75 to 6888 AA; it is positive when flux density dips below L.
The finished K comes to 1.54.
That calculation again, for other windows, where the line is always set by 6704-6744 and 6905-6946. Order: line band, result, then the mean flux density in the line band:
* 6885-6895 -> 0.5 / 23.8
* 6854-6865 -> 1.3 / 22.1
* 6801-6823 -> 1.3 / 23.3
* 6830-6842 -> 1.1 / 22.7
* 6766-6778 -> 0.0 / 24.7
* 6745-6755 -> 0.4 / 23.5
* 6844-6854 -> 1.1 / 22.3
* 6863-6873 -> 0.9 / 22.8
